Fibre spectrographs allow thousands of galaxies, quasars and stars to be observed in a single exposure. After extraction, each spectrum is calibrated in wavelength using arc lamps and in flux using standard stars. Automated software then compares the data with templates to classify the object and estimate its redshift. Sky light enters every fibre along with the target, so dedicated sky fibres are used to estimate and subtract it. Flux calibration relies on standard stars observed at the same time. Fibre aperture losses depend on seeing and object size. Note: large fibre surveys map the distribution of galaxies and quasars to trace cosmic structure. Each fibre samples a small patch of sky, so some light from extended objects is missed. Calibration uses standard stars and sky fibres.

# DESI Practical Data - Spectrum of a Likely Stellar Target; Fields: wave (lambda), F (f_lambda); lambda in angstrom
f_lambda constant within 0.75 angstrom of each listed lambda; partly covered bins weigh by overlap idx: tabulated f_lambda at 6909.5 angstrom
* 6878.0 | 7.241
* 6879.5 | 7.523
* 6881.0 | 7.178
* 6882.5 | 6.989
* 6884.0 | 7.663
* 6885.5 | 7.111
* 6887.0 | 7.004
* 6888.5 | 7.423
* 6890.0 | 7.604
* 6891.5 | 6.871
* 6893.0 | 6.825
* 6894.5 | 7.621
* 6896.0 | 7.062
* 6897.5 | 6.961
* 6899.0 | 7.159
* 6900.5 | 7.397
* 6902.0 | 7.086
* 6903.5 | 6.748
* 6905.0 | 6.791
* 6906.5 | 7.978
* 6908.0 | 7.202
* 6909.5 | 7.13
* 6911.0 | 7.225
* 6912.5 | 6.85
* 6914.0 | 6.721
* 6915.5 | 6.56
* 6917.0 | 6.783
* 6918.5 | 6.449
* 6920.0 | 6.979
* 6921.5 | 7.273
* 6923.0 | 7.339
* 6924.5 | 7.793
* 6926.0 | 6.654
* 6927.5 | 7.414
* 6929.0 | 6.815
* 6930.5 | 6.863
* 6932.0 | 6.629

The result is 7.13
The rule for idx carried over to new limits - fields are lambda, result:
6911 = 7.225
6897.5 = 6.961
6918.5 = 6.449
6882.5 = 6.989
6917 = 6.783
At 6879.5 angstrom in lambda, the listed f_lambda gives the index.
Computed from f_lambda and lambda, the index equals 7.523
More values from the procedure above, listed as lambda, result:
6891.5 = 6.871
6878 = 7.241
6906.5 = 7.978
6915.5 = 6.56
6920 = 6.979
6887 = 7.004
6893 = 6.825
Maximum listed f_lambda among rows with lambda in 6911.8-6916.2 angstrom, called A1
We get 6.85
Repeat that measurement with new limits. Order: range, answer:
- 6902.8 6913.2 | 7.978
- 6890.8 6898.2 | 7.621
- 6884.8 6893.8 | 7.604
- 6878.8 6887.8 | 7.663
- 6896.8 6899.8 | 7.159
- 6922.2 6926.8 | 7.793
